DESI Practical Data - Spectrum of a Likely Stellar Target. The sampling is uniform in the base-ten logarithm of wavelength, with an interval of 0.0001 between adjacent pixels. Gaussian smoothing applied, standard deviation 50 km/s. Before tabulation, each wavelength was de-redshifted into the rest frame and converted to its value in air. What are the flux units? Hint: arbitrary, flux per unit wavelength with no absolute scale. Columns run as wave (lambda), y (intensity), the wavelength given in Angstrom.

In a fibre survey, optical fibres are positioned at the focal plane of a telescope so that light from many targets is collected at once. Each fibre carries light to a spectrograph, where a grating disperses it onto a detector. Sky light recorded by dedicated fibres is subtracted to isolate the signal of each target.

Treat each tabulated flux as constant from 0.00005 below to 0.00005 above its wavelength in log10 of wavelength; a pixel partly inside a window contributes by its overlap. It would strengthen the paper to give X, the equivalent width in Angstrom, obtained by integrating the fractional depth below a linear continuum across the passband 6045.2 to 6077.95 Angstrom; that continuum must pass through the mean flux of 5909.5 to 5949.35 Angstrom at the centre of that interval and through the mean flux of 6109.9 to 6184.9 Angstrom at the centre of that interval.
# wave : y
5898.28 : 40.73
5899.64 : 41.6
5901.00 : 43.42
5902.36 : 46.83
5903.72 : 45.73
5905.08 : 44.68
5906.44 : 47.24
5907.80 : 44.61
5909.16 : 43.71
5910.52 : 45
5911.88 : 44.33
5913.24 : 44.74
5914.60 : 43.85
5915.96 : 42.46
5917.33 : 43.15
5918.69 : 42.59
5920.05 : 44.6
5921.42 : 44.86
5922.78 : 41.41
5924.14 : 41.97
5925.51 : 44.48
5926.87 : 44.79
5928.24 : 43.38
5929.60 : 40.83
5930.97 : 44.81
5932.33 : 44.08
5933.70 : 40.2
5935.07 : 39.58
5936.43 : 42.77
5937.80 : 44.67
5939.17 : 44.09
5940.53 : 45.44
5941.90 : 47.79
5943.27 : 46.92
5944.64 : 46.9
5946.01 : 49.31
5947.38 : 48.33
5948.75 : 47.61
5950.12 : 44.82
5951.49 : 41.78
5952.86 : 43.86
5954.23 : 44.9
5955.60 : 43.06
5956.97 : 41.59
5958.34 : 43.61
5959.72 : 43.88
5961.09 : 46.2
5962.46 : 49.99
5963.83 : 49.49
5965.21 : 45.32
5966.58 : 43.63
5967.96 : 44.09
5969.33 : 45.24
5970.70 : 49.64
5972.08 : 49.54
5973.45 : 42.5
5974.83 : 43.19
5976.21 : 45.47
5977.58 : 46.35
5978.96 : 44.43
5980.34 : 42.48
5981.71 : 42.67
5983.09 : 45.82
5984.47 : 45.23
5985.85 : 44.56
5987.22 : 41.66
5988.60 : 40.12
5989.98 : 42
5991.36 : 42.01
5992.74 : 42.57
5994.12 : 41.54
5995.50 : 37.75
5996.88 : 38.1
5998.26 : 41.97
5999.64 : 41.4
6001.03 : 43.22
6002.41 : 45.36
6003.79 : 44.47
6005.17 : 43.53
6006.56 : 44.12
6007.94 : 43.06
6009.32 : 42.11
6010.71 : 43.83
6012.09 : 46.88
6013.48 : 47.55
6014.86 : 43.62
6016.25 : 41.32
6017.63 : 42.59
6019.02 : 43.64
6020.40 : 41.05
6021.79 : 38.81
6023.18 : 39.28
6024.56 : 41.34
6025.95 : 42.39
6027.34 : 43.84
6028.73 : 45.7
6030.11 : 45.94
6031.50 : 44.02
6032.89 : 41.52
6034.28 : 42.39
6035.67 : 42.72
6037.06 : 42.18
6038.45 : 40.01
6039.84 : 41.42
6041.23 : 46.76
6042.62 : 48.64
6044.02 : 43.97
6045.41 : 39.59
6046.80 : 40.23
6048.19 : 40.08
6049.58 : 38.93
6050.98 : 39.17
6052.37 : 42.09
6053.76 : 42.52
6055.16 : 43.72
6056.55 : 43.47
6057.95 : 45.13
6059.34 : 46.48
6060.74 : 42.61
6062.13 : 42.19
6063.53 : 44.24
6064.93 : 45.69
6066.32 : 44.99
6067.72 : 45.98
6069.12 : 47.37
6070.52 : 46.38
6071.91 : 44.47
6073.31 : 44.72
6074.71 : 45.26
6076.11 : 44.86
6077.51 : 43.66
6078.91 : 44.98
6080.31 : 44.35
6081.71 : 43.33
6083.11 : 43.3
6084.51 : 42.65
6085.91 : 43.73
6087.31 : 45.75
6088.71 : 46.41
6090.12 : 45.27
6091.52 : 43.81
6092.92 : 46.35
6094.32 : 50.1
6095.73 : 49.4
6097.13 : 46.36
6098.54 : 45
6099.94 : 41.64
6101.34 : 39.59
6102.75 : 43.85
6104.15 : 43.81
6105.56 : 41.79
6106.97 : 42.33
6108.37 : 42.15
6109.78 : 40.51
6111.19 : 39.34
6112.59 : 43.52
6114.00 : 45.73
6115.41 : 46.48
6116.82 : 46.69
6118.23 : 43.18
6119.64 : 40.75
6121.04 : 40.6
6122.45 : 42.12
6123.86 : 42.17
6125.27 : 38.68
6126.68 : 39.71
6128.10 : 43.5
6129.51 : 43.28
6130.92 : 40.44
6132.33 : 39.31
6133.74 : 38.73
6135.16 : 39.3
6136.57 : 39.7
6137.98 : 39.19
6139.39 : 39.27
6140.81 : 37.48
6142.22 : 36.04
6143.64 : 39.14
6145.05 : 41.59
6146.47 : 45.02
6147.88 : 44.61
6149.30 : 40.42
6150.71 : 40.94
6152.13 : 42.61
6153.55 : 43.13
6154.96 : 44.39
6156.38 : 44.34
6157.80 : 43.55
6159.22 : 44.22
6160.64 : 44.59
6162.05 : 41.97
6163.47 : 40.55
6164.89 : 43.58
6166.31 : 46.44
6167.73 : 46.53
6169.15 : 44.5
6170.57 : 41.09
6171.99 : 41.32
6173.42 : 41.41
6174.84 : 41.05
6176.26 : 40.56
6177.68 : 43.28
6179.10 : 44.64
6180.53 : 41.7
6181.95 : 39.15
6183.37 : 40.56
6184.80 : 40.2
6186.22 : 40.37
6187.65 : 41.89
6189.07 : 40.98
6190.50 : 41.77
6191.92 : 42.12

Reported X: -0.5 Angstrom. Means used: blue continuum 44.3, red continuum 41.9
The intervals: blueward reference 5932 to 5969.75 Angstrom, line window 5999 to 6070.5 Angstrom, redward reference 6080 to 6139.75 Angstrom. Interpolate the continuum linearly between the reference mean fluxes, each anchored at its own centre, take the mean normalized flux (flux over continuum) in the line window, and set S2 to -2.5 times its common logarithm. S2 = 0.02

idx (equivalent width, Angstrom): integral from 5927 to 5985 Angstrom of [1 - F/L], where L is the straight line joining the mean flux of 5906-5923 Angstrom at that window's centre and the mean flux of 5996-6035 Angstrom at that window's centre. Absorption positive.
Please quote -1.7 Angstrom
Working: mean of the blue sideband 44.1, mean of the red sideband 42.9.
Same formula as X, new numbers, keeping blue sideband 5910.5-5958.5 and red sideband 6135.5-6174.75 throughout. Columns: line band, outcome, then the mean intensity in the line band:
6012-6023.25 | 0.2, 42.7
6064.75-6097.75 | -2.0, 45.4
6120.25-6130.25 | 0.2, 41.4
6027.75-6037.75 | -0.1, 43.5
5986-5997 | 0.6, 41.1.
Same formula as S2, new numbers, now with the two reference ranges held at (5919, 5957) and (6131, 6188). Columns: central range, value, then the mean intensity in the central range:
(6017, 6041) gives 0.021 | 42.4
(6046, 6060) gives 0.019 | 42.2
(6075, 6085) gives -0.033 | 44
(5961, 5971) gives -0.065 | 46.6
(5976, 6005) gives 0.022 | 42.8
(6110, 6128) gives -0.006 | 42.4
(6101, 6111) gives 0.010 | 41.9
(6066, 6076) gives -0.070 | 45.6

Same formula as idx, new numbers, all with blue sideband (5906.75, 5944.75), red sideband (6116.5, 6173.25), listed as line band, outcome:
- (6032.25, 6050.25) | 0.2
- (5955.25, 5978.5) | -1.1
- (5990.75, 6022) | 0.3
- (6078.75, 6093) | -0.7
